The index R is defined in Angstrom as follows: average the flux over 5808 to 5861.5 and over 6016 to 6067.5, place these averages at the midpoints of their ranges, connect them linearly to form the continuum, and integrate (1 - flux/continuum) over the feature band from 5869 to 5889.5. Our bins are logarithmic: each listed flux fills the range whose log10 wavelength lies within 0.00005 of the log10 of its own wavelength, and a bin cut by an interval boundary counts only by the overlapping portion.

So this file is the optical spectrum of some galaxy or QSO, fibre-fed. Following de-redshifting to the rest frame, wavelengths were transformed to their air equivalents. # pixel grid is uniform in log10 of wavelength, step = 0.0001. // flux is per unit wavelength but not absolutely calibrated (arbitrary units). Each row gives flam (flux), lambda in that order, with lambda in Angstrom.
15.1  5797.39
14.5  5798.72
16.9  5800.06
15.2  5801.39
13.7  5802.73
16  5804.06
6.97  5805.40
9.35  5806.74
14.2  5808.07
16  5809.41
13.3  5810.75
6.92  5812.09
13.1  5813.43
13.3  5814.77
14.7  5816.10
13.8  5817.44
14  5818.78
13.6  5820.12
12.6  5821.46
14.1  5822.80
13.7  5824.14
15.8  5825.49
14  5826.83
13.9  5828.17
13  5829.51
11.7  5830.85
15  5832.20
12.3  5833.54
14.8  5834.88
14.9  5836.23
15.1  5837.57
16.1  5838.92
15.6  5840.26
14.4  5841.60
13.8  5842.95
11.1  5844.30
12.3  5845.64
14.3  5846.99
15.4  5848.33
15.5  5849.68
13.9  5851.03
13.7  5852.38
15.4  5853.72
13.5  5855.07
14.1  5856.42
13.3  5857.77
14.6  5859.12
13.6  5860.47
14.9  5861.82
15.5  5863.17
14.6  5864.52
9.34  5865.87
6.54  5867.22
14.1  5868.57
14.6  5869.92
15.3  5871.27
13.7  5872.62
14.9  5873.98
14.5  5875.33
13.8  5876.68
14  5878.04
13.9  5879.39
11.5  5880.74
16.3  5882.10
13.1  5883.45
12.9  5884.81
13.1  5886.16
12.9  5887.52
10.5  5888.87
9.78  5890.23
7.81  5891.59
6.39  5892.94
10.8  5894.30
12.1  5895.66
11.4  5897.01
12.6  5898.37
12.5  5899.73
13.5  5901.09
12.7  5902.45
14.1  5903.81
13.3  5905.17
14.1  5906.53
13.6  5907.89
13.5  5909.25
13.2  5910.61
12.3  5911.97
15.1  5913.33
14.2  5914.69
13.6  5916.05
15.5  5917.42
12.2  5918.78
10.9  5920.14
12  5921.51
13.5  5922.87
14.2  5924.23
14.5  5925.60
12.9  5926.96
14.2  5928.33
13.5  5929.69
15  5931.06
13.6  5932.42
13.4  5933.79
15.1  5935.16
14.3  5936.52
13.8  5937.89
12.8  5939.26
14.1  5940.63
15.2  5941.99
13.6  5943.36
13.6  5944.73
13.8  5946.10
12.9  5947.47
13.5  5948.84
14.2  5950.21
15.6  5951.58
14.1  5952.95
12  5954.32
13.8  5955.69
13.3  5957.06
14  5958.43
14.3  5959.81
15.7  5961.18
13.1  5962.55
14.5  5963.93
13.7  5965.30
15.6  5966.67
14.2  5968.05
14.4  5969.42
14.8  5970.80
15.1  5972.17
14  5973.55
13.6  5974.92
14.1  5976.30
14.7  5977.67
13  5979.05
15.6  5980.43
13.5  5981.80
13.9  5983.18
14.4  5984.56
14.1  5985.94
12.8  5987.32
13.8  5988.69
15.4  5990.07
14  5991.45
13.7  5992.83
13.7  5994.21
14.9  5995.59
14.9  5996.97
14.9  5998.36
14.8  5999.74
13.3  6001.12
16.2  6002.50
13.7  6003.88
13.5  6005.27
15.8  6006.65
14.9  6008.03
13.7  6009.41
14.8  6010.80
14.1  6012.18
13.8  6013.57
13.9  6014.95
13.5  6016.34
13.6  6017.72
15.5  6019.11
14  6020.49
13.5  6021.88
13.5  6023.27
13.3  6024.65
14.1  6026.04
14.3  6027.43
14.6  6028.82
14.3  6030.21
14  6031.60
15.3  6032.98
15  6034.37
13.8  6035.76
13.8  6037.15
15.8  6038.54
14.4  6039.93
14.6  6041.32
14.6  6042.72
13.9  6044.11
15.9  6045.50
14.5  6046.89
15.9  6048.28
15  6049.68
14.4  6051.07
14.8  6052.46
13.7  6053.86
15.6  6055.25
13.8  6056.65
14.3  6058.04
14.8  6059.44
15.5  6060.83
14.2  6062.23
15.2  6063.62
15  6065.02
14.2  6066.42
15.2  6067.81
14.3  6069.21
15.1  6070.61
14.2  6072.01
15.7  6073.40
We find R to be 0.5 Angstrom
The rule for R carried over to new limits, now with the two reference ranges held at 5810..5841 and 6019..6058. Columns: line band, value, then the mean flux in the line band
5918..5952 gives 1.0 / 13.7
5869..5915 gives 3.6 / 12.9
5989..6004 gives -0.2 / 14.5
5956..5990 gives 0.1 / 14.2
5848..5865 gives -0.8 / 14.4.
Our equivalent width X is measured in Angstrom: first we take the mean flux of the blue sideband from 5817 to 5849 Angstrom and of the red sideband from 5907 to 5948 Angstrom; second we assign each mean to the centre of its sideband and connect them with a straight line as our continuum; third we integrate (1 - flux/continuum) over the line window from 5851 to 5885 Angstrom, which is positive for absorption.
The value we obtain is 0.4 Angstrom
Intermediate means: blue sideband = 14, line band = 13.7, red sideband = 13.7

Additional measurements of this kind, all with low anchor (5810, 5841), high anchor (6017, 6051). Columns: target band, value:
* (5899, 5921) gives 1.01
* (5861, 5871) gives 0.69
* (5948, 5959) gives 0.30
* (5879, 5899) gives 3.31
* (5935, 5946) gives 0.10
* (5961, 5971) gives -0.14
